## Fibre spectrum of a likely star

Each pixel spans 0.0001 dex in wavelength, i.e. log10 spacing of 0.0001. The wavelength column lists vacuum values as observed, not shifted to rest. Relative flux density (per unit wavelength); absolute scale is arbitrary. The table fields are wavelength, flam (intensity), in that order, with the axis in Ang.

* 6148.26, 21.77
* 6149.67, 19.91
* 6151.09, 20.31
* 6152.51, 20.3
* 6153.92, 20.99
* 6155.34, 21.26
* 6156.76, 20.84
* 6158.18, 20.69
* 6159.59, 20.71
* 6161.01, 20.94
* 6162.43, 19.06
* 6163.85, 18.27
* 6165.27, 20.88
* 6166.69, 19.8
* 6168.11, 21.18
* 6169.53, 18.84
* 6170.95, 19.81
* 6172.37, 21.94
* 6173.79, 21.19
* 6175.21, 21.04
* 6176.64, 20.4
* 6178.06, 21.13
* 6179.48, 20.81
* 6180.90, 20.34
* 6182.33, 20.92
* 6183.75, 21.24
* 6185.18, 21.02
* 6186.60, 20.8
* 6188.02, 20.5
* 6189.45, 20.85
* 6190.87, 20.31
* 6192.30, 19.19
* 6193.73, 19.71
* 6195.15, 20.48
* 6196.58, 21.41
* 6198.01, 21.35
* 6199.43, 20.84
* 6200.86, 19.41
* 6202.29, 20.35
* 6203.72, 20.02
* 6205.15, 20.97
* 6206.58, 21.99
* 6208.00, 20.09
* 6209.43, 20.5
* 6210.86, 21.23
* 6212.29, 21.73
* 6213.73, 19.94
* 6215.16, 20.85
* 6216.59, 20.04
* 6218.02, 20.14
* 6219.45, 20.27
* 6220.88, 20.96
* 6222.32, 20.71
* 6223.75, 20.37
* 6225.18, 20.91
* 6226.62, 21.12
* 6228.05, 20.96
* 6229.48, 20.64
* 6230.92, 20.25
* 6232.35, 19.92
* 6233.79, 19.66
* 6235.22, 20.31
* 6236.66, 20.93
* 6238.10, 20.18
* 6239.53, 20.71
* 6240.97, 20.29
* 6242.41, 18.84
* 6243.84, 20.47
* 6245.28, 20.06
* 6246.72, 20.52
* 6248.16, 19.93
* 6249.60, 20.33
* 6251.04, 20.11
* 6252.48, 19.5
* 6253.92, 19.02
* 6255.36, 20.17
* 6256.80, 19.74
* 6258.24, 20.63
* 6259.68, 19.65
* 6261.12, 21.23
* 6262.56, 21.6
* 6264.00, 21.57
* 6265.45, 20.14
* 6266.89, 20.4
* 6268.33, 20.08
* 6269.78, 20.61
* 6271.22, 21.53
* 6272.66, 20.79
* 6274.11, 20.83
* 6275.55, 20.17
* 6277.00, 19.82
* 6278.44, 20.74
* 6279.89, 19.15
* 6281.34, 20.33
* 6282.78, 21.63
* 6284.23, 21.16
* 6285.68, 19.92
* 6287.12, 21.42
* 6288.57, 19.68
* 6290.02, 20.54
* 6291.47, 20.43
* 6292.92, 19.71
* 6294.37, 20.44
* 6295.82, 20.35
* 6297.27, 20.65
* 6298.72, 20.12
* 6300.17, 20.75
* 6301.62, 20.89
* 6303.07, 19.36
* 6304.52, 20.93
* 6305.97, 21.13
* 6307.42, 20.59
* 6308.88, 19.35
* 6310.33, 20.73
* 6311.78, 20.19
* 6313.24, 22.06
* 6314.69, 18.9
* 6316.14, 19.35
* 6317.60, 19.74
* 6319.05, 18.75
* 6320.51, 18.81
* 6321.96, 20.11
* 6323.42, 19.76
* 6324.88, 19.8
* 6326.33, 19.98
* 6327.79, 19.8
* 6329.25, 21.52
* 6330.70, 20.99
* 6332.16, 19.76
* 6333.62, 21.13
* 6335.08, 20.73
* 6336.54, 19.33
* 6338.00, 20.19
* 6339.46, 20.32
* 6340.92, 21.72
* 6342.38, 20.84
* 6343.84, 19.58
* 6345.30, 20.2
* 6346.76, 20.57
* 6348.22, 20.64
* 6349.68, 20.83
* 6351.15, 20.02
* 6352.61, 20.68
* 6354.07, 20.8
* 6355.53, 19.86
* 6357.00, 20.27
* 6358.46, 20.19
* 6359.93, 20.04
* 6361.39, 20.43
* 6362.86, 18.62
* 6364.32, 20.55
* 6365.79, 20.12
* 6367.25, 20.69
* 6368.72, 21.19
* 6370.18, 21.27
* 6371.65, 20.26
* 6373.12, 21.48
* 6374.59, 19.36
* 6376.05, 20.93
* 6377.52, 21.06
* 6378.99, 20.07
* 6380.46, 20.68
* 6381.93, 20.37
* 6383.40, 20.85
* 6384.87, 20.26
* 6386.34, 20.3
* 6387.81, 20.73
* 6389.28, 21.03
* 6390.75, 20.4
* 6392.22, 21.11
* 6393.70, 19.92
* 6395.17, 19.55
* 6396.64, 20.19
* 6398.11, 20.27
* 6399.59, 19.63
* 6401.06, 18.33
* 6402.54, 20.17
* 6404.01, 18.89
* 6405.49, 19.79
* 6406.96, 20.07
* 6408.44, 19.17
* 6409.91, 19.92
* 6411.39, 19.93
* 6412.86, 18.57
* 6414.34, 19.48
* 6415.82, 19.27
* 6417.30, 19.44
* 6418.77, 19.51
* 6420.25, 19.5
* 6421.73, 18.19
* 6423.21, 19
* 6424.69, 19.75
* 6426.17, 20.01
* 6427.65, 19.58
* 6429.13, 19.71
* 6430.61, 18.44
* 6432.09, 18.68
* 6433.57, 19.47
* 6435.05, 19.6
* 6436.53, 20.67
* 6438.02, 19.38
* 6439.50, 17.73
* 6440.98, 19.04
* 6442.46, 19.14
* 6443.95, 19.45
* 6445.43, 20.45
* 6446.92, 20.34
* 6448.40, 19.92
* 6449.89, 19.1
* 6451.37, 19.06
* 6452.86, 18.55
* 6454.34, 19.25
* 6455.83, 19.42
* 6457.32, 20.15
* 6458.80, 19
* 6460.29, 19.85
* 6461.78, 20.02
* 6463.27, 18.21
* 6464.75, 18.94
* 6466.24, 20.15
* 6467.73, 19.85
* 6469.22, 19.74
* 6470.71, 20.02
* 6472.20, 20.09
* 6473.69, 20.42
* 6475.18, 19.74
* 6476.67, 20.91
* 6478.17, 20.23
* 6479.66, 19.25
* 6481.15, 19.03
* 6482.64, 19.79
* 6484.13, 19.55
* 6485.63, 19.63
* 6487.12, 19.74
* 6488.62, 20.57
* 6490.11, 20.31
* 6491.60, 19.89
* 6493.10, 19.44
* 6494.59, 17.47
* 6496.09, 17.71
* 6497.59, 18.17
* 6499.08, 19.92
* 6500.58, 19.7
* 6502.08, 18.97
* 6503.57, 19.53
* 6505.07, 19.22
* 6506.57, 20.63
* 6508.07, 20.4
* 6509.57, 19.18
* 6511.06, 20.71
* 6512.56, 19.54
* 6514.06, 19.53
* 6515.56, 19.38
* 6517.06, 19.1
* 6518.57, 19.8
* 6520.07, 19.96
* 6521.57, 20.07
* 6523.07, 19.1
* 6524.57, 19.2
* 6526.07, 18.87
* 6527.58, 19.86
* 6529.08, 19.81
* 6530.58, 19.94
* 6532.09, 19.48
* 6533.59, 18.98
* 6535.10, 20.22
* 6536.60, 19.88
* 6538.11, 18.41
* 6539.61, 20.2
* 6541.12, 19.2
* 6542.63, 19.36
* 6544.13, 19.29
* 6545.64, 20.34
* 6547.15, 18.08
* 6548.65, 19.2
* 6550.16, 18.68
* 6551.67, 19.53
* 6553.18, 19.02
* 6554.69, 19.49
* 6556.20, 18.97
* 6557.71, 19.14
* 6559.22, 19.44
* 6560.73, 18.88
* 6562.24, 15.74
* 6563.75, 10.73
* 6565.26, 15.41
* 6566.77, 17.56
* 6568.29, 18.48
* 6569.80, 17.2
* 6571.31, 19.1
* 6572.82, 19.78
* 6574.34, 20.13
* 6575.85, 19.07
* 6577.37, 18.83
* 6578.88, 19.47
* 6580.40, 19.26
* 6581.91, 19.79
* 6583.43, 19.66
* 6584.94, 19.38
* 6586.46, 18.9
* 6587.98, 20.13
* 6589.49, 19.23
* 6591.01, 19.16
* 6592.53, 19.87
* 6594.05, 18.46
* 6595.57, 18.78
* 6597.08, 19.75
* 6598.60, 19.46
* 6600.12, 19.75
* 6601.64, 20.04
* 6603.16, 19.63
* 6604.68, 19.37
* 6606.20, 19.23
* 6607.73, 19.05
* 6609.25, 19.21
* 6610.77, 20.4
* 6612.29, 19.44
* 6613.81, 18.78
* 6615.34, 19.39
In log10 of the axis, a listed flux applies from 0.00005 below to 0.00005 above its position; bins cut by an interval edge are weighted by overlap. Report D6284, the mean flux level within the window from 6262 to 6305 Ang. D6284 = 20.5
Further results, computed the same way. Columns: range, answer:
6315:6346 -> 20.1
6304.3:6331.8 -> 20.1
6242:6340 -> 20.3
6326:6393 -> 20.5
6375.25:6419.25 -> 20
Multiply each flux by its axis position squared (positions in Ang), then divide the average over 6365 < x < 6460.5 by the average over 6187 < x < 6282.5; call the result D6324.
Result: 1.02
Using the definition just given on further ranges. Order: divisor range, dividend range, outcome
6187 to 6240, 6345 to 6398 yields 1.05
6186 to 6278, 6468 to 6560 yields 1.04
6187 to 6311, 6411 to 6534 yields 1.02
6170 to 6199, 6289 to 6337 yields 1.02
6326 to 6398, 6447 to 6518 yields 0.99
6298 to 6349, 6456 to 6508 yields 1.02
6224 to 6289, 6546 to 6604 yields 1.02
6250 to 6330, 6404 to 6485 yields 1.01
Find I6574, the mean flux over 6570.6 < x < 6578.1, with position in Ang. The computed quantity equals 19.4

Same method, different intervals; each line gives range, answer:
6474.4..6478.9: 20.3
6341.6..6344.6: 20.2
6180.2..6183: 20.6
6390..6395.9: 20.2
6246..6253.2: 20.1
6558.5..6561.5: 19.1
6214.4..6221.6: 20.5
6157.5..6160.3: 20.8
